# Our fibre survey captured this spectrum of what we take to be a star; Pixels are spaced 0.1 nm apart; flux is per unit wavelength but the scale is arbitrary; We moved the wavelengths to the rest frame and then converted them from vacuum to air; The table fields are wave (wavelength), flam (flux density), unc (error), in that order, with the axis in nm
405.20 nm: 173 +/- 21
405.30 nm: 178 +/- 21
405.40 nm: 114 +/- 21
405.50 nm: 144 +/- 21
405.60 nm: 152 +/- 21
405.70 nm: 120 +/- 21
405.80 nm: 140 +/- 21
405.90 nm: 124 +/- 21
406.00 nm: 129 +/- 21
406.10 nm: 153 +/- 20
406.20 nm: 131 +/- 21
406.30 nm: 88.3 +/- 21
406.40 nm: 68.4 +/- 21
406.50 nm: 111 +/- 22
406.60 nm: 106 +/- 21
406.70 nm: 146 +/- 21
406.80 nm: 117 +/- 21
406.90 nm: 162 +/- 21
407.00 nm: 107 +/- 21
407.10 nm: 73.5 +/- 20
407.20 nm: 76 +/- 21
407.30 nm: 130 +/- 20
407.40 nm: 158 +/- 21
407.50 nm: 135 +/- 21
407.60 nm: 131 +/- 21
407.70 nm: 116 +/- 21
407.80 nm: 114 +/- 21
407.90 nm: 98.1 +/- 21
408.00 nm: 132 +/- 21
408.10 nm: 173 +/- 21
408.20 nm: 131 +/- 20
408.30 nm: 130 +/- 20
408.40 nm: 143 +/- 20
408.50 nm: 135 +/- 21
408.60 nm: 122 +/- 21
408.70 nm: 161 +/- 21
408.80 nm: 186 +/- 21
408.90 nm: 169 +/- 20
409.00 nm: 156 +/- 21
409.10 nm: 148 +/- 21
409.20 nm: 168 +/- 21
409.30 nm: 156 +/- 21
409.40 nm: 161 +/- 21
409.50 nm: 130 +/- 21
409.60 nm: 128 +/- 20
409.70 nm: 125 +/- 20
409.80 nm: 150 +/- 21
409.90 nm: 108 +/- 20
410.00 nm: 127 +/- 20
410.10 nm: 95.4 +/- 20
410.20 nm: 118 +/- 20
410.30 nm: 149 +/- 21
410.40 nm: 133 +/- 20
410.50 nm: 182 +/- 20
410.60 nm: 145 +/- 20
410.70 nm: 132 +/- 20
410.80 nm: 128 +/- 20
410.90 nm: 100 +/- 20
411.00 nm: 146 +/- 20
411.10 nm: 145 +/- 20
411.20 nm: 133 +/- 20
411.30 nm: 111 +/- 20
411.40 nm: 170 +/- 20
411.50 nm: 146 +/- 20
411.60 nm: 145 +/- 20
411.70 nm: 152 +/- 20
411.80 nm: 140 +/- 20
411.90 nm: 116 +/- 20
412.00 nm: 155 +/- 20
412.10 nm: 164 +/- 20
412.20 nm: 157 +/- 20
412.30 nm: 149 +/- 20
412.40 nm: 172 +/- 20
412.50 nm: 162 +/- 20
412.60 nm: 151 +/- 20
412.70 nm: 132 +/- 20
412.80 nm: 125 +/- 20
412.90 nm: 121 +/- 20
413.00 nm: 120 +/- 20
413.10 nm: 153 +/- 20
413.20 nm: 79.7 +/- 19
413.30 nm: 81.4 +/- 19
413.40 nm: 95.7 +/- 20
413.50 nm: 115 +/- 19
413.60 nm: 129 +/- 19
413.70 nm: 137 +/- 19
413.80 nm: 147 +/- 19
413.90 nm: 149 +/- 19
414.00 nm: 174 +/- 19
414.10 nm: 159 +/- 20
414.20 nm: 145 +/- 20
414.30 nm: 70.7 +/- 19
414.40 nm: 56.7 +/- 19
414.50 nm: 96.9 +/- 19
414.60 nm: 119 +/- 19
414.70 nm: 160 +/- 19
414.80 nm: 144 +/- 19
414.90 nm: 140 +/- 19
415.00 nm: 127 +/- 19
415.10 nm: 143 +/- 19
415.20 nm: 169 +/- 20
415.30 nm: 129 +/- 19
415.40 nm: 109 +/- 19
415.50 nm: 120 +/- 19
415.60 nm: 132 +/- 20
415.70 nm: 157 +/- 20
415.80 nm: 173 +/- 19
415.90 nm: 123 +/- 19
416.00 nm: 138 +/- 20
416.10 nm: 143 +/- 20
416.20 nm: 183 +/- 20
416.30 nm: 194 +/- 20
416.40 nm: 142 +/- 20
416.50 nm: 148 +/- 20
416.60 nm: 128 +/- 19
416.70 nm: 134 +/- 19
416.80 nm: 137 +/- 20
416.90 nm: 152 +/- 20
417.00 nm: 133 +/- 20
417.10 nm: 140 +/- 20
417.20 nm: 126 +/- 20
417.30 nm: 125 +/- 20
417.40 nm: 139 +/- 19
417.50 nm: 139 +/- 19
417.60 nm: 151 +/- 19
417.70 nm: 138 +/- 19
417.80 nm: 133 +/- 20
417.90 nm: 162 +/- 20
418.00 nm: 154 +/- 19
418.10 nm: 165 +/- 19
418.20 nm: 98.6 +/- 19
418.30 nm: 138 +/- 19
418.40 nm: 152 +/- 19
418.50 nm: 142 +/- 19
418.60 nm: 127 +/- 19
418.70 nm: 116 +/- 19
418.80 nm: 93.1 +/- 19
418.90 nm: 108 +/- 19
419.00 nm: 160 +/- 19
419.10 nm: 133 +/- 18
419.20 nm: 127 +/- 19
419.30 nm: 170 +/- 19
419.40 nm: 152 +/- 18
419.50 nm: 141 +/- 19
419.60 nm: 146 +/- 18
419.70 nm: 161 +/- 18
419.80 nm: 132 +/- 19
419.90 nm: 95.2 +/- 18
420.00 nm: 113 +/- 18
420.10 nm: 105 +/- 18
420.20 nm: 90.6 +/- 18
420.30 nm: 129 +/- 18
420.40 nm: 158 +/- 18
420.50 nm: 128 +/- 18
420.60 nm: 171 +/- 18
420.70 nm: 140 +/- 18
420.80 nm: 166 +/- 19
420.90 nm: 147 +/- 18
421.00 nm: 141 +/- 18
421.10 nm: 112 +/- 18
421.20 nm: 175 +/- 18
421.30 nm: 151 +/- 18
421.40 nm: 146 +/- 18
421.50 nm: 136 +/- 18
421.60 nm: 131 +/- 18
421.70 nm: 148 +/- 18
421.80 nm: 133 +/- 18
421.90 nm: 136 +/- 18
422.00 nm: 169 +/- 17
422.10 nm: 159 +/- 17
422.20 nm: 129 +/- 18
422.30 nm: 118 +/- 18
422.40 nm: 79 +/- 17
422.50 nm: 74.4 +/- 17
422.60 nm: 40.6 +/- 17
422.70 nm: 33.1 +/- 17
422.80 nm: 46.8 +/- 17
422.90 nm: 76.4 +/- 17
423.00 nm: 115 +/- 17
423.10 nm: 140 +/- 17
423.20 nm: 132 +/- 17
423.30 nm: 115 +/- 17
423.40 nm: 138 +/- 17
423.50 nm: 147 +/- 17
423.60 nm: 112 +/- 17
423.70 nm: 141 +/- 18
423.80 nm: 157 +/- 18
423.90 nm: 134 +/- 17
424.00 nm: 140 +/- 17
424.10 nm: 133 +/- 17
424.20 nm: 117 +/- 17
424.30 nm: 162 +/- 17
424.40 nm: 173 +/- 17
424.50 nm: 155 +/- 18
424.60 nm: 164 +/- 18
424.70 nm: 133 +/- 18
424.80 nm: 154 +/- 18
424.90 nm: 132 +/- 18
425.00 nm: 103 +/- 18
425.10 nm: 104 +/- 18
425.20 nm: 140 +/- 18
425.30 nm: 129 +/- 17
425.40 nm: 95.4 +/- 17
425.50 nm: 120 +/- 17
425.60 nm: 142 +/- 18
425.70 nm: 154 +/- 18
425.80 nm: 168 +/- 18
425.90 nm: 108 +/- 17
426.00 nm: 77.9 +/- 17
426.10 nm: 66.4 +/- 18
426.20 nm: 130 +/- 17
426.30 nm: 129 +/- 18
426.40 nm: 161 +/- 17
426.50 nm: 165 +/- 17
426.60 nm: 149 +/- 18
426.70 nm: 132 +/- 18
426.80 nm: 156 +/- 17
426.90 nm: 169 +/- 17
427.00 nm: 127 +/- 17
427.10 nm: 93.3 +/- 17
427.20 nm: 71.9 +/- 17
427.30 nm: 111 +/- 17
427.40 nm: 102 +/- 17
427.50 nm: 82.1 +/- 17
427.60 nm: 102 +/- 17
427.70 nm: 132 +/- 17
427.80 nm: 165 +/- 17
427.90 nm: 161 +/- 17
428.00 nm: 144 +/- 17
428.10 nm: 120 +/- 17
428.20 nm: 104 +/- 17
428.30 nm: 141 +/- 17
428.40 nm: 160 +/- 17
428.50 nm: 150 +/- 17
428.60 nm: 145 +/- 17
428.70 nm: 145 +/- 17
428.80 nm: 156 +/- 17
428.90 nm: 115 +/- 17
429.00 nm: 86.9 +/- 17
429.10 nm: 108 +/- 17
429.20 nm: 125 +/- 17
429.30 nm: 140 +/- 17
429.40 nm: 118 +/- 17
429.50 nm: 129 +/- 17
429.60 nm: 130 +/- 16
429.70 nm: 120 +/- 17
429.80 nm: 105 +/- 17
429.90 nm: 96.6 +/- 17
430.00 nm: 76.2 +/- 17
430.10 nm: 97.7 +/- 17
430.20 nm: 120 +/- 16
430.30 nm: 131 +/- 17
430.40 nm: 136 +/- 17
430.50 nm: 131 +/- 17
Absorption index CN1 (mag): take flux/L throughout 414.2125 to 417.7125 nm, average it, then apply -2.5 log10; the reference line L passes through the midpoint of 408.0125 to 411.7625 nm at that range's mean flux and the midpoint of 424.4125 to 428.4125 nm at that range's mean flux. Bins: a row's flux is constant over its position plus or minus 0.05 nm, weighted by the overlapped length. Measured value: 0.01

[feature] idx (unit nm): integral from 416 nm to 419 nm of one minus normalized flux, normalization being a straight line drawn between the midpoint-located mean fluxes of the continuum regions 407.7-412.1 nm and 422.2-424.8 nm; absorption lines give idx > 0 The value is -0.26 nm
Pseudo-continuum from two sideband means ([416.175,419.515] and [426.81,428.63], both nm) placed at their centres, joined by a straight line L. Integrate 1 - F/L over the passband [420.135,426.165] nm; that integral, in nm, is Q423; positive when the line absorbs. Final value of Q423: 0.25 nm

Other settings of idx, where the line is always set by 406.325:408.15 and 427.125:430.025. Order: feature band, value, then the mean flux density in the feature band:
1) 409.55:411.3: -0.17 nm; 131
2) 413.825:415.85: -0.23 nm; 134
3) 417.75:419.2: -0.16 nm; 134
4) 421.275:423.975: 0.04 nm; 120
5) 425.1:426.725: -0.09 nm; 128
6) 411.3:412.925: -0.36 nm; 147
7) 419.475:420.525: -0.05 nm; 127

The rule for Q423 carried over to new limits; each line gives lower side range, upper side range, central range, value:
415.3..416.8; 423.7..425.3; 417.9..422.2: 0.112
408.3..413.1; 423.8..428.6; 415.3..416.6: -0.067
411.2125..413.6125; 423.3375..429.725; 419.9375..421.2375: -0.031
